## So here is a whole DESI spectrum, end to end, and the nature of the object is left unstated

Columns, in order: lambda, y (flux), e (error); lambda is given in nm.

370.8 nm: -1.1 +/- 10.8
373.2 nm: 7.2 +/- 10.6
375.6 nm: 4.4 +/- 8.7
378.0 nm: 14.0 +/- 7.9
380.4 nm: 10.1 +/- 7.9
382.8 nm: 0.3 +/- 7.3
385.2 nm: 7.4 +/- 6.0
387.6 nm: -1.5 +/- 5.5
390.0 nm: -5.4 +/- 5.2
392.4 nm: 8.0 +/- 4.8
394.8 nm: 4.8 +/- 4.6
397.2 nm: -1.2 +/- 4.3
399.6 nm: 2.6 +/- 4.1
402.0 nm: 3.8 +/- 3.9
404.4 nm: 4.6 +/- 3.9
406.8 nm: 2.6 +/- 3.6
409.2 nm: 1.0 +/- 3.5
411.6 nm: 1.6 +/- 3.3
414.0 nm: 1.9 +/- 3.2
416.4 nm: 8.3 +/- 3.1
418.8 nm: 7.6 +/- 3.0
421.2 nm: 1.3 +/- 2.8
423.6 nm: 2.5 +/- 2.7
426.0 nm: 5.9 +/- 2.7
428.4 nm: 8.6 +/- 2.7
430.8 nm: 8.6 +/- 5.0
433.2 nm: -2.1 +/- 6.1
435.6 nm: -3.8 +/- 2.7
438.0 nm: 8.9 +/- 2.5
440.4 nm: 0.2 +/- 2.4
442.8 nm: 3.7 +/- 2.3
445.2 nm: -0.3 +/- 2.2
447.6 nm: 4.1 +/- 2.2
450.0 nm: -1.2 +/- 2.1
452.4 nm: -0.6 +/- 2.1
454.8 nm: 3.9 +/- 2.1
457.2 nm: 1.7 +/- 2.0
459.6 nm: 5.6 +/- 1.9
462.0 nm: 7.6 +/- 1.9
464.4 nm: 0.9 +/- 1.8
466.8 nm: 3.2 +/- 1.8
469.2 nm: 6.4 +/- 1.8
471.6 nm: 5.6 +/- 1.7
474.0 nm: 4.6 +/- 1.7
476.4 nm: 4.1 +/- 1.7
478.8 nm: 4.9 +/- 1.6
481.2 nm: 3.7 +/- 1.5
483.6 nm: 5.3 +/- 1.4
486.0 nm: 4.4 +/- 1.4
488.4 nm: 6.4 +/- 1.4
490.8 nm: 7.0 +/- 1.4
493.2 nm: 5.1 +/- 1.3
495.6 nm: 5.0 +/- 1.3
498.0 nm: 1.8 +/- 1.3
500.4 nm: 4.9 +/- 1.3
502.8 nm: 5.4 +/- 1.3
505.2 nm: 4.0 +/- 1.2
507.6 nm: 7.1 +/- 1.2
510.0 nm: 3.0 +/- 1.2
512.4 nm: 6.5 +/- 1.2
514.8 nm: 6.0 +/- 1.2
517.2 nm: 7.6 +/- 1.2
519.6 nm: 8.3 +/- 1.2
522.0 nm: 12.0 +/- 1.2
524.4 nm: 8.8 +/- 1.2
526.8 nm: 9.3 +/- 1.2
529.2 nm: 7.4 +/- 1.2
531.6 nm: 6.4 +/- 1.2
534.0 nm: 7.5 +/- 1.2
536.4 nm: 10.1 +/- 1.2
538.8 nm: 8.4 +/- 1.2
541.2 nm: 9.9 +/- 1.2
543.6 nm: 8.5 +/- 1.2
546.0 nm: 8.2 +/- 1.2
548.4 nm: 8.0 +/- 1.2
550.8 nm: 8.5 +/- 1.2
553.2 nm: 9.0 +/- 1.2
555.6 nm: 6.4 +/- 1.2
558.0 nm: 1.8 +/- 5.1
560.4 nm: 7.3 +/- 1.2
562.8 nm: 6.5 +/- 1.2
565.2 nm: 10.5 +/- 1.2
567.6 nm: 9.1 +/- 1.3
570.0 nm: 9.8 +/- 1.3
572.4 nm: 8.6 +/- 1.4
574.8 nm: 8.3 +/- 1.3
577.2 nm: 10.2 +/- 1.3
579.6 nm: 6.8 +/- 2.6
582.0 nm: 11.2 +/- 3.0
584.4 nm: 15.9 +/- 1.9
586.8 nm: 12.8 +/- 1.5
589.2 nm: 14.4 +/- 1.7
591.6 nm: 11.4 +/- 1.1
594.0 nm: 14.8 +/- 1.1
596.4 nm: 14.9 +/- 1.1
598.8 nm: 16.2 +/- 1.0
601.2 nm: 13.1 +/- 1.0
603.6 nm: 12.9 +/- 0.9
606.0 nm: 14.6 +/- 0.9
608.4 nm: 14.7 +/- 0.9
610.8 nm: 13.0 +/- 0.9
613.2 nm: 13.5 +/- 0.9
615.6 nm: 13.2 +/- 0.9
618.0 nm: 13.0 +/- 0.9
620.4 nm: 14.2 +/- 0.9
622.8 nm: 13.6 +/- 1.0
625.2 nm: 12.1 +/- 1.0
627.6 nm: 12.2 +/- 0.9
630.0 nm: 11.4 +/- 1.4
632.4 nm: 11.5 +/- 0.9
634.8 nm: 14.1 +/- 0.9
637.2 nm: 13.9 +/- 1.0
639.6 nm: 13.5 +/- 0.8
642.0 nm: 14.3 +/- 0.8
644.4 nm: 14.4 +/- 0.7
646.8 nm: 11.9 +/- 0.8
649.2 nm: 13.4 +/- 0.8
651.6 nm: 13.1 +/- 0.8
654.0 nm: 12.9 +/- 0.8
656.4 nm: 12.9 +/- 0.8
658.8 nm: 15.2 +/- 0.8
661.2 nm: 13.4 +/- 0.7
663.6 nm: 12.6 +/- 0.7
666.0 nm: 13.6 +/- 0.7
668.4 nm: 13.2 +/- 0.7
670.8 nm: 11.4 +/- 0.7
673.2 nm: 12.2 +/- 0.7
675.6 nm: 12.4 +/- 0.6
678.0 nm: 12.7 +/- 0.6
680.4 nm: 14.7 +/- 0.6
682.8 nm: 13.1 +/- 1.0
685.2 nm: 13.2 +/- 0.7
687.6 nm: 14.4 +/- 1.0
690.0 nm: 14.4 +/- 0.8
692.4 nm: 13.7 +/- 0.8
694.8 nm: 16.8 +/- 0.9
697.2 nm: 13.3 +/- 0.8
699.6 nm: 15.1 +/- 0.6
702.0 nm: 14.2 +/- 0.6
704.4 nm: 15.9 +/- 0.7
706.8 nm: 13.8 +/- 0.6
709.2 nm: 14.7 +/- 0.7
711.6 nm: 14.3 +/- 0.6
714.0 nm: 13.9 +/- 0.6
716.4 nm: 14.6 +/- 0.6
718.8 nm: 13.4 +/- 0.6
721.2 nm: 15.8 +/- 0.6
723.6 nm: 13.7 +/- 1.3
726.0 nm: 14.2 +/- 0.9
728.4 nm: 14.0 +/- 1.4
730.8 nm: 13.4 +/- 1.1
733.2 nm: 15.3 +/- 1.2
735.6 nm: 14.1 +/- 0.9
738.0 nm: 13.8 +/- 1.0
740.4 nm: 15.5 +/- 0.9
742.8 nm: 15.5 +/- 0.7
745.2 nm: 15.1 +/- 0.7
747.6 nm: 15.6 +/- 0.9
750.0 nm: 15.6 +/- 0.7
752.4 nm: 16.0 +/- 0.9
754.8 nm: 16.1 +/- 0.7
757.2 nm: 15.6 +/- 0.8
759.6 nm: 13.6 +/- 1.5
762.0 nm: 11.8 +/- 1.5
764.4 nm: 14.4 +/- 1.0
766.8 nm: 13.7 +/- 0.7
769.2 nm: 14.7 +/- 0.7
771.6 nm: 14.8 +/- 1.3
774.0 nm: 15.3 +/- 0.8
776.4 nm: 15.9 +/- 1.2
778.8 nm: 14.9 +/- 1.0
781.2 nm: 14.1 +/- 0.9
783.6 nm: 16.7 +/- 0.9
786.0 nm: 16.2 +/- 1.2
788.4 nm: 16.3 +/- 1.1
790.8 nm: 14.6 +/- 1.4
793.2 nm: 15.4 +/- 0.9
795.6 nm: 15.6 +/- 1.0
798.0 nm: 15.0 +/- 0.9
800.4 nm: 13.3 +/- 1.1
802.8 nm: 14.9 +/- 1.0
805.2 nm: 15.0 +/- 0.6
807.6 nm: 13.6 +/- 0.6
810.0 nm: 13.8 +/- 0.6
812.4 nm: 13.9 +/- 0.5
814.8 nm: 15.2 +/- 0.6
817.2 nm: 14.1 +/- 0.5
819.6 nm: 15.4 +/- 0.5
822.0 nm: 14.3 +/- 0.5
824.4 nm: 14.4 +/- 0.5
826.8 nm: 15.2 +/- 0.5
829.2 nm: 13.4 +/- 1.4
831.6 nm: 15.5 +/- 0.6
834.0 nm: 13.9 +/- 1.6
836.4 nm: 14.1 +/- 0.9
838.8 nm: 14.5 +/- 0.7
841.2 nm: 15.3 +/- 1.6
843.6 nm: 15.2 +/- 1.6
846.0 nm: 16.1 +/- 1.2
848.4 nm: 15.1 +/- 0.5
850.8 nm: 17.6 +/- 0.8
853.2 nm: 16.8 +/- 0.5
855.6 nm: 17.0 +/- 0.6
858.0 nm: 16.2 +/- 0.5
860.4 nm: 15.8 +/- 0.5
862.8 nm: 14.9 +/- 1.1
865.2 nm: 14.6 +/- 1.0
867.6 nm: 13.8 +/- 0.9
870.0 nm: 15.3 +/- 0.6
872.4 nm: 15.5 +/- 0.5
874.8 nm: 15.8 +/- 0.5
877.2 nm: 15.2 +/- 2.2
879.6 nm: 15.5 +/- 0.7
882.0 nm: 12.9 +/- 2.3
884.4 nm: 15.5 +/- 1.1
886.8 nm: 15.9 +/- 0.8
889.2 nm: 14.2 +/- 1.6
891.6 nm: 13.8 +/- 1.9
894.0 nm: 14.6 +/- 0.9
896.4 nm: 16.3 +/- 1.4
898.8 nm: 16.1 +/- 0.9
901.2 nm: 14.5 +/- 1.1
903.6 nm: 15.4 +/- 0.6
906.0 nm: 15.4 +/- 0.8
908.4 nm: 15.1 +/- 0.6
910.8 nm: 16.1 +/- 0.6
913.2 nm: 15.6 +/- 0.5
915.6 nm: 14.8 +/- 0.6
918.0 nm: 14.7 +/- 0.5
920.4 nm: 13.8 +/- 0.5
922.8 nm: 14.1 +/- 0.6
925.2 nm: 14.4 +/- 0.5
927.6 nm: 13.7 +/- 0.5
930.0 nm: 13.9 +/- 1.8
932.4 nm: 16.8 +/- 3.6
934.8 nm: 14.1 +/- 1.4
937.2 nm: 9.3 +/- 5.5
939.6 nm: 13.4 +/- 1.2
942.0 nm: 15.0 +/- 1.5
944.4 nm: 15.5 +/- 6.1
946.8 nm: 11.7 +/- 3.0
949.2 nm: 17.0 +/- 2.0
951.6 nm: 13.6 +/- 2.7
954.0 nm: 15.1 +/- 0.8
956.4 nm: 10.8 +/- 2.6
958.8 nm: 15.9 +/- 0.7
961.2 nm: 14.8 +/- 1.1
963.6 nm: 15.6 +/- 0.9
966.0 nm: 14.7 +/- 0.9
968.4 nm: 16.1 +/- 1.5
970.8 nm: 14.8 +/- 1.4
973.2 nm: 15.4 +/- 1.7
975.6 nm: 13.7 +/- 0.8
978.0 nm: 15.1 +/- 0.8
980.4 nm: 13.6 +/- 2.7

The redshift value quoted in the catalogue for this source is 0.30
